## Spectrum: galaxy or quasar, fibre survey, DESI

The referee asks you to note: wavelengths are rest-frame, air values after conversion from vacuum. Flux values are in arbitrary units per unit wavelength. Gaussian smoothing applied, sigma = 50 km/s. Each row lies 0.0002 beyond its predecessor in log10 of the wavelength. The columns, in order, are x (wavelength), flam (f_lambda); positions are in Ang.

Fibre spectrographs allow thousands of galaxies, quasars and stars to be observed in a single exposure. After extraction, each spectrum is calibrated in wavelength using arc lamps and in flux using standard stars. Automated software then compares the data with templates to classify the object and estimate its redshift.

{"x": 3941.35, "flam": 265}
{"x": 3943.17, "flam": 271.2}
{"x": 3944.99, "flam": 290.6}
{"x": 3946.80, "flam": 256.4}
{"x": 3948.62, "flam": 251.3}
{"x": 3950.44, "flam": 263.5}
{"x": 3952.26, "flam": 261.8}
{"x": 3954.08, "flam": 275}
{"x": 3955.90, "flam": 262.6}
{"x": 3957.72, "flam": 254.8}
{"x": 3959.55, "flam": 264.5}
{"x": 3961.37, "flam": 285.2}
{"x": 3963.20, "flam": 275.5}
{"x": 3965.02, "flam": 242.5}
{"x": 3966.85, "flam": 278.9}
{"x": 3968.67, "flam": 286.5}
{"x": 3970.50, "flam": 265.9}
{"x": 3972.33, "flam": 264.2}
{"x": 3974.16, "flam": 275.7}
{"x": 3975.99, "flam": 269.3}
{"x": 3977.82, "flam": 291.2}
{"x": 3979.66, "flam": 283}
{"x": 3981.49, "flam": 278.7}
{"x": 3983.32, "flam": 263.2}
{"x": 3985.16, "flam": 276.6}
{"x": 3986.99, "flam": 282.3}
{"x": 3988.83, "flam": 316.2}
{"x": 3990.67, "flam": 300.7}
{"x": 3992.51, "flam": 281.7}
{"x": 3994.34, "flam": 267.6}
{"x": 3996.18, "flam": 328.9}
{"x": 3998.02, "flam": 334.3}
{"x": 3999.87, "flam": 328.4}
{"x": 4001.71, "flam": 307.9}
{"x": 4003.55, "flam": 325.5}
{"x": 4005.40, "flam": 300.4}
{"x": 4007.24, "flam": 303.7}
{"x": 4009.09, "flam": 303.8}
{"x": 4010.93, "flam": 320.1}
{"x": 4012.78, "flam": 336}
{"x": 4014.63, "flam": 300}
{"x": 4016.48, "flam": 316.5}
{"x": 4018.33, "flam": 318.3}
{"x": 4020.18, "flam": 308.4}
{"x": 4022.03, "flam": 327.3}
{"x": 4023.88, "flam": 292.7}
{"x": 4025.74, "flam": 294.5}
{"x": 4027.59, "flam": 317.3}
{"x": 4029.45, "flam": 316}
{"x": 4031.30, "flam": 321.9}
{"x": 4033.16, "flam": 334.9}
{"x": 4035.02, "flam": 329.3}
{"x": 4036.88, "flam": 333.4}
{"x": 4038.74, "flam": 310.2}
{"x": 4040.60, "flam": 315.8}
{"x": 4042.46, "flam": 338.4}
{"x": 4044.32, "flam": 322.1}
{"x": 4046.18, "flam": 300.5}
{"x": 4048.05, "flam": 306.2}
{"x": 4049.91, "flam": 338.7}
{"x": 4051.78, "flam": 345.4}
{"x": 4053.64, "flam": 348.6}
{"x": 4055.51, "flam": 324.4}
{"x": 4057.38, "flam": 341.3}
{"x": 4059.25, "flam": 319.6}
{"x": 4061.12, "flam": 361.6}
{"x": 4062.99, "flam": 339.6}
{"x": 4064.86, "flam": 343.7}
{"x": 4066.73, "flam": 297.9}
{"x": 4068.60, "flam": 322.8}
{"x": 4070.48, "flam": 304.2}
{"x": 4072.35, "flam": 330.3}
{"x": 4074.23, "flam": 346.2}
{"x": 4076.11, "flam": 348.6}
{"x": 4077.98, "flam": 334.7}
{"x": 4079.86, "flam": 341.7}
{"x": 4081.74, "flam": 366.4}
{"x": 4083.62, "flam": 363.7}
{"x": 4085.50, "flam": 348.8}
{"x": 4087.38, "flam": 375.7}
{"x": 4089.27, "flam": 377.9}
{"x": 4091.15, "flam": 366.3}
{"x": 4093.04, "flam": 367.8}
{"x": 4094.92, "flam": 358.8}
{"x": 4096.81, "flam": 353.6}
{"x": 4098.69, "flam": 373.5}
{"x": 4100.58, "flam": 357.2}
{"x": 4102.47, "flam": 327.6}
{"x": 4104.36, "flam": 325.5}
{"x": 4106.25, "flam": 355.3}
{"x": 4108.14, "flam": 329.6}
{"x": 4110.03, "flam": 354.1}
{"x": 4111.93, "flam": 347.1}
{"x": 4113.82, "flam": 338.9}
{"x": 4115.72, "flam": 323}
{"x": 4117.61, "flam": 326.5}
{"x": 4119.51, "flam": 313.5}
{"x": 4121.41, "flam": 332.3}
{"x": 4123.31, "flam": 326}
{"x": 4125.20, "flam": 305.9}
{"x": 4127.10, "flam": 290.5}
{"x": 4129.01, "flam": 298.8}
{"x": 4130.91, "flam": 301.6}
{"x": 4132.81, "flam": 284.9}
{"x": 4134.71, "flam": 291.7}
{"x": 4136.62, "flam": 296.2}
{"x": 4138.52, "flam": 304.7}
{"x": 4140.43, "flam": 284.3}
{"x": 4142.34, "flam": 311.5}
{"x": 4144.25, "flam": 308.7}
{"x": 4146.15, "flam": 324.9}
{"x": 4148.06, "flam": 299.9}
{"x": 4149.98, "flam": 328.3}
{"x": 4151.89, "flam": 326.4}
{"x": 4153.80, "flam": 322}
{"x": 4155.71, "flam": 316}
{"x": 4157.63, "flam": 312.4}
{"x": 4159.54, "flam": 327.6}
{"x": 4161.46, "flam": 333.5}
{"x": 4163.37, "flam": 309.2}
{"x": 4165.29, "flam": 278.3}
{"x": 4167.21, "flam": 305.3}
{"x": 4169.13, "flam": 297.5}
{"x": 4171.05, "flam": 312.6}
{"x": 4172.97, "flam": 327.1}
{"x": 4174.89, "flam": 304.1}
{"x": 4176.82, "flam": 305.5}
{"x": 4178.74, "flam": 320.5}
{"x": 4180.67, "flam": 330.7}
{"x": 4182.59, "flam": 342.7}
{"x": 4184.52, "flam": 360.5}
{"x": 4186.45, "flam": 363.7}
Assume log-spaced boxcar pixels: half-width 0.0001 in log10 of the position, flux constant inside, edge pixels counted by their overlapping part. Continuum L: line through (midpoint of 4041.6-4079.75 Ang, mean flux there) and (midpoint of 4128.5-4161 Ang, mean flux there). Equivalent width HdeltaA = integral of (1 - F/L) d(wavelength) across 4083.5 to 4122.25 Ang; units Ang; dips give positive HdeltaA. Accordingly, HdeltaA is -3.4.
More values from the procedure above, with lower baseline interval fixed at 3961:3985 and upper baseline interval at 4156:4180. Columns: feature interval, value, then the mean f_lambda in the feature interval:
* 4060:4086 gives -4.1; 339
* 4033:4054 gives -2.8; 326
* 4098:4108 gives -1.6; 346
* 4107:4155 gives -1.7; 315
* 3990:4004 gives -1.5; 309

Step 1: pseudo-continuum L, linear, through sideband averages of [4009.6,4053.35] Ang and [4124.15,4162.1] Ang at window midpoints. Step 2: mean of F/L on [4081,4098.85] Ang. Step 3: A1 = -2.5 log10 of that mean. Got -0.164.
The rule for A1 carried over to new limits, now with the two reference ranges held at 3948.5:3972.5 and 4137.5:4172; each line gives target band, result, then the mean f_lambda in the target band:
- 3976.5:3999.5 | -0.07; 292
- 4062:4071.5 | -0.11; 322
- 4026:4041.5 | -0.13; 321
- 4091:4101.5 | -0.21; 363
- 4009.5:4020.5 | -0.13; 316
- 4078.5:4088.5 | -0.21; 358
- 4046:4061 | -0.15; 331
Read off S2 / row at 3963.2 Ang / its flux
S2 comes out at 275.5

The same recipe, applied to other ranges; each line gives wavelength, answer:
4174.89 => 304.1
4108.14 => 329.6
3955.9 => 262.6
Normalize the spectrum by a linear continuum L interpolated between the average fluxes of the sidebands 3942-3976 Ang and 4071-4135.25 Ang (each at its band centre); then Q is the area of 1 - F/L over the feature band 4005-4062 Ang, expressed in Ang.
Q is -3.2 Ang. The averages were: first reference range 268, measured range 321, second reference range 338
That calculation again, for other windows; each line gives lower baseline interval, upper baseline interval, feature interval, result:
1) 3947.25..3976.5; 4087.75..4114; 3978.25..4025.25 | -1.93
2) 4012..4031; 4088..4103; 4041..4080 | 0.87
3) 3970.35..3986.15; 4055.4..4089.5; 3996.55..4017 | -1.51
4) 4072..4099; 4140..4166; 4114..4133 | 1.17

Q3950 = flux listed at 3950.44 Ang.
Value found 263.5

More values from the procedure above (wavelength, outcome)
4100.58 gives 357.2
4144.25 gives 308.7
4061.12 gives 361.6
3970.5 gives 265.9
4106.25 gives 355.3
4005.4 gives 300.4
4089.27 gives 377.9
